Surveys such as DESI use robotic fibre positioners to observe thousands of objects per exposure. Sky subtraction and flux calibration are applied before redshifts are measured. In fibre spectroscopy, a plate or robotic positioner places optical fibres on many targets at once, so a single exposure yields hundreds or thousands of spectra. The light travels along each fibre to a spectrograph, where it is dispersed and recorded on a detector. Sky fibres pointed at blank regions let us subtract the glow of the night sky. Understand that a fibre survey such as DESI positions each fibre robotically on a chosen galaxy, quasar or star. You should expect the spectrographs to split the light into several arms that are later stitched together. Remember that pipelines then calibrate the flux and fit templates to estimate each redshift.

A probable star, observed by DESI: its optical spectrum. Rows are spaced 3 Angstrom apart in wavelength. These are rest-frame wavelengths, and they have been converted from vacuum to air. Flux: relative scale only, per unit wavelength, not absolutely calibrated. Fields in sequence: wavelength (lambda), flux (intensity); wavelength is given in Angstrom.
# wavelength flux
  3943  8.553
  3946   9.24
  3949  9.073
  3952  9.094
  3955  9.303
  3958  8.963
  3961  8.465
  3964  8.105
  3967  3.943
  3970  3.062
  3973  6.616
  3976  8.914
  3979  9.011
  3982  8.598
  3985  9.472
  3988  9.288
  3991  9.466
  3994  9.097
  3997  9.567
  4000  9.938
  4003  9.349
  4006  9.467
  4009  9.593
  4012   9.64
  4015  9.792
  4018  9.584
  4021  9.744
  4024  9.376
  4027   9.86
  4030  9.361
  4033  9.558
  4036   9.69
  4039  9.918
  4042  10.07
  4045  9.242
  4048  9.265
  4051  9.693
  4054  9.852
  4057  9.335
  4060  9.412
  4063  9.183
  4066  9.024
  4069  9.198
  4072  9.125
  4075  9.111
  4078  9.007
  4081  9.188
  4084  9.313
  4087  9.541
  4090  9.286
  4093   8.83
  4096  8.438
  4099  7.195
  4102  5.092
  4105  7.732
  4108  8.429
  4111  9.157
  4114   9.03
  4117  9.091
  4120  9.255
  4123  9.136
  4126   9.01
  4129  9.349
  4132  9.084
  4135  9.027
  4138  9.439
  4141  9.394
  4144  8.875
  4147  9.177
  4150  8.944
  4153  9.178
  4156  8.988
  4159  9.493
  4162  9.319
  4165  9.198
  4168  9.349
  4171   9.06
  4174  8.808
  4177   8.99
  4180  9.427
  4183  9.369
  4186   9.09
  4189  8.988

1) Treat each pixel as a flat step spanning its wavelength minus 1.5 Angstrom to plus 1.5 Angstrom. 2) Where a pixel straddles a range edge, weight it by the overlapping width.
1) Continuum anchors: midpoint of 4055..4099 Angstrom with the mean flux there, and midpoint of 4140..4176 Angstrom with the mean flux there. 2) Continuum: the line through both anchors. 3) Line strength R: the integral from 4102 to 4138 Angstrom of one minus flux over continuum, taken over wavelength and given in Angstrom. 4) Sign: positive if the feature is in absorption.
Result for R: 1.3 Angstrom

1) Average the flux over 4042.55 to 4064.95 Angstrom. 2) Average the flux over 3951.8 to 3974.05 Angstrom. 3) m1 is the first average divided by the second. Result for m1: 1.33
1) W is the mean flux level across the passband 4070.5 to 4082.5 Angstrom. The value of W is 9.11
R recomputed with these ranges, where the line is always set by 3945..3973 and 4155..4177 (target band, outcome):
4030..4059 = -4.77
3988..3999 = -2.13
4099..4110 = 1.91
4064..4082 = -1.37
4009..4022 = -2.66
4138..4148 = -0.22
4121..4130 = -0.30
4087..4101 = 0.30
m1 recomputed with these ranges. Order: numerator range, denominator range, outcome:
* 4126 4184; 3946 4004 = 1.09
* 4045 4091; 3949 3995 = 1.15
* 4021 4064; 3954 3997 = 1.19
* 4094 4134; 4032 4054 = 0.88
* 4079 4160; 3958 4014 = 1.05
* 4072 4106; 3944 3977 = 1.10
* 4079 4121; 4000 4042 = 0.89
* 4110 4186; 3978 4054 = 0.96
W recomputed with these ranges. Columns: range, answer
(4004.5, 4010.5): 9.53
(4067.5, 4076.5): 9.14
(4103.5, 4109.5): 8.08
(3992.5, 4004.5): 9.49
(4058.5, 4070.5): 9.2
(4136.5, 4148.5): 9.22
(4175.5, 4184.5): 9.26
